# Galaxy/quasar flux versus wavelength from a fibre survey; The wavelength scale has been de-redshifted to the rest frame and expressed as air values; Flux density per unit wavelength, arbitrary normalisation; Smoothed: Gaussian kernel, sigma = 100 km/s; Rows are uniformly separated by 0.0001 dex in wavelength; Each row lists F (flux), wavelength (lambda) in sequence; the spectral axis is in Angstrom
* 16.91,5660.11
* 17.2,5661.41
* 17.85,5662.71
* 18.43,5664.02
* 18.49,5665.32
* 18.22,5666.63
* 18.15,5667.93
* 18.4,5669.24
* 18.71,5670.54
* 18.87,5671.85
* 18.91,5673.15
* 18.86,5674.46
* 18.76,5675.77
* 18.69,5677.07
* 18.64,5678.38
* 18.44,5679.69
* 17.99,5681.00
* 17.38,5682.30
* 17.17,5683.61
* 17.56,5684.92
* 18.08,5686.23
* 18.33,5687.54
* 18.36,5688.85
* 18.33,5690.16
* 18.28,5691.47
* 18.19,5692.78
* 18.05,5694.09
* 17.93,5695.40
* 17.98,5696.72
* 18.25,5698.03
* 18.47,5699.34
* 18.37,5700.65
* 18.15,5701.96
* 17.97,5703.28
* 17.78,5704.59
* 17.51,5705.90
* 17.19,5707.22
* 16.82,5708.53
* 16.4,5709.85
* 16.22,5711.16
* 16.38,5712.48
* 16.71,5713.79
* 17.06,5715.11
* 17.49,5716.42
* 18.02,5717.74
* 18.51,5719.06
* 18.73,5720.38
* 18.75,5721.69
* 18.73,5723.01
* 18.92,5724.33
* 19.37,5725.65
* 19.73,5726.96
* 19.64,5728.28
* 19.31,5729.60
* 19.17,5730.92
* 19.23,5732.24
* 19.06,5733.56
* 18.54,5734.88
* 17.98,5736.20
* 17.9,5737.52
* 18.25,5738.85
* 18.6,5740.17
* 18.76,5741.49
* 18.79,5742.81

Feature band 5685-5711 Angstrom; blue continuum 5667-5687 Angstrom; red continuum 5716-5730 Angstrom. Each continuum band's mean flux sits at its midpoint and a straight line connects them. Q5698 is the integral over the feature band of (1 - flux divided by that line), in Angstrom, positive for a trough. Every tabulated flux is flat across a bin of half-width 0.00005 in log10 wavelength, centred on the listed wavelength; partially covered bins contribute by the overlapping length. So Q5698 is 0.9 Angstrom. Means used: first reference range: 18.3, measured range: 17.9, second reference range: 18.8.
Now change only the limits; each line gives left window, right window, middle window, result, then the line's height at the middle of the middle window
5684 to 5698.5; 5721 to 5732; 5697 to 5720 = 1.39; 18.6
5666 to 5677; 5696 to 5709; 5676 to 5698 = 0.17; 18.2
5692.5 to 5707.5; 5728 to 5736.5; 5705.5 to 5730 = 0.79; 18.6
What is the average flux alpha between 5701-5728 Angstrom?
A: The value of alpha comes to 17.9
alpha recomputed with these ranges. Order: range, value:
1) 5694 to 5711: 17.7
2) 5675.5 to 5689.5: 18.1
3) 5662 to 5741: 18.2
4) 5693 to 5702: 18.2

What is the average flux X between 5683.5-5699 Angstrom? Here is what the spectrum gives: 18.1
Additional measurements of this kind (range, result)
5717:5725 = 18.6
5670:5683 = 18.5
